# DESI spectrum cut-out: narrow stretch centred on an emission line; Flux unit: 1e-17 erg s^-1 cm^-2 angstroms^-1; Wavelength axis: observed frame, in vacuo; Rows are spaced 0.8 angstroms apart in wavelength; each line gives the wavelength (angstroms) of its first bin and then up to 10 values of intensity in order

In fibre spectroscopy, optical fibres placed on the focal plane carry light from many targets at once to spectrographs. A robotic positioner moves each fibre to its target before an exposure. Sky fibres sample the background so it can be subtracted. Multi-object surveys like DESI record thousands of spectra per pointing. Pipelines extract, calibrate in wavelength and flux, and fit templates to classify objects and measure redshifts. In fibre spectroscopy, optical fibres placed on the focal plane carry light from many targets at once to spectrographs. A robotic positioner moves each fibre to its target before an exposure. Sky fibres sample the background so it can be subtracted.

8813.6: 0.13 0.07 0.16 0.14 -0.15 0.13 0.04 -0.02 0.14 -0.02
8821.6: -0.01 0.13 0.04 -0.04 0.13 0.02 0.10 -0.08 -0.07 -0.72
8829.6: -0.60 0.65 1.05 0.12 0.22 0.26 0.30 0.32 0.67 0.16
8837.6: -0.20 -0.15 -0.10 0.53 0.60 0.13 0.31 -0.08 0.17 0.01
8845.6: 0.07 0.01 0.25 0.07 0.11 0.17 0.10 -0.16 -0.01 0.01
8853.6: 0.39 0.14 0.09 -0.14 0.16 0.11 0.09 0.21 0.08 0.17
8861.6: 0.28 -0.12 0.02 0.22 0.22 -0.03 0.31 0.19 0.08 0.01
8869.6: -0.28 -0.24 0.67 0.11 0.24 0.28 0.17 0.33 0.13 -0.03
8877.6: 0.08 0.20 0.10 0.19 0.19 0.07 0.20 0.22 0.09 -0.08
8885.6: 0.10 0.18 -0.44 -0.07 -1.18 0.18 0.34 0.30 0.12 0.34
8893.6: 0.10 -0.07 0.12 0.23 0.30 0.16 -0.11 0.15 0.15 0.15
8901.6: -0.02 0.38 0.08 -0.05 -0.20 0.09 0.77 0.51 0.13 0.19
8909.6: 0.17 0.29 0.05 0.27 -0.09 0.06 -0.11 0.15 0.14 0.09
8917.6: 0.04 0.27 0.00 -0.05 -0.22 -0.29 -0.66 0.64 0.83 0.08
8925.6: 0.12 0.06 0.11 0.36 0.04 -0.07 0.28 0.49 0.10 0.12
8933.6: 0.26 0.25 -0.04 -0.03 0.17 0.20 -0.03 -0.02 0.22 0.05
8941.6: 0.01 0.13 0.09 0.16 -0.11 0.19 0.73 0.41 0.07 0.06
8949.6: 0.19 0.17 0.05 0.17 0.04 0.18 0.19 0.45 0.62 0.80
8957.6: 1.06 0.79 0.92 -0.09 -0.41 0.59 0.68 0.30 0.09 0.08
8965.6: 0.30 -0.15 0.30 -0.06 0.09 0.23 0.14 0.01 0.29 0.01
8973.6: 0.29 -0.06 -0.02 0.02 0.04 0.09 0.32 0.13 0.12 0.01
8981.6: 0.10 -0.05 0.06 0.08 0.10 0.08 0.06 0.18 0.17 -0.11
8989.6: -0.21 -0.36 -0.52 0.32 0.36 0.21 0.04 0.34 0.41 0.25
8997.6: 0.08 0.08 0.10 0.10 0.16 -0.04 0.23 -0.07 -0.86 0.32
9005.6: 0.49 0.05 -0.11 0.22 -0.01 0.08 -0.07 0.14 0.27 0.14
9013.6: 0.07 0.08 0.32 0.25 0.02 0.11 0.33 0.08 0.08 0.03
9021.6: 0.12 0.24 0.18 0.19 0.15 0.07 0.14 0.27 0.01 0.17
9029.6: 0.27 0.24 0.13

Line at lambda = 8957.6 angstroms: H-beta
